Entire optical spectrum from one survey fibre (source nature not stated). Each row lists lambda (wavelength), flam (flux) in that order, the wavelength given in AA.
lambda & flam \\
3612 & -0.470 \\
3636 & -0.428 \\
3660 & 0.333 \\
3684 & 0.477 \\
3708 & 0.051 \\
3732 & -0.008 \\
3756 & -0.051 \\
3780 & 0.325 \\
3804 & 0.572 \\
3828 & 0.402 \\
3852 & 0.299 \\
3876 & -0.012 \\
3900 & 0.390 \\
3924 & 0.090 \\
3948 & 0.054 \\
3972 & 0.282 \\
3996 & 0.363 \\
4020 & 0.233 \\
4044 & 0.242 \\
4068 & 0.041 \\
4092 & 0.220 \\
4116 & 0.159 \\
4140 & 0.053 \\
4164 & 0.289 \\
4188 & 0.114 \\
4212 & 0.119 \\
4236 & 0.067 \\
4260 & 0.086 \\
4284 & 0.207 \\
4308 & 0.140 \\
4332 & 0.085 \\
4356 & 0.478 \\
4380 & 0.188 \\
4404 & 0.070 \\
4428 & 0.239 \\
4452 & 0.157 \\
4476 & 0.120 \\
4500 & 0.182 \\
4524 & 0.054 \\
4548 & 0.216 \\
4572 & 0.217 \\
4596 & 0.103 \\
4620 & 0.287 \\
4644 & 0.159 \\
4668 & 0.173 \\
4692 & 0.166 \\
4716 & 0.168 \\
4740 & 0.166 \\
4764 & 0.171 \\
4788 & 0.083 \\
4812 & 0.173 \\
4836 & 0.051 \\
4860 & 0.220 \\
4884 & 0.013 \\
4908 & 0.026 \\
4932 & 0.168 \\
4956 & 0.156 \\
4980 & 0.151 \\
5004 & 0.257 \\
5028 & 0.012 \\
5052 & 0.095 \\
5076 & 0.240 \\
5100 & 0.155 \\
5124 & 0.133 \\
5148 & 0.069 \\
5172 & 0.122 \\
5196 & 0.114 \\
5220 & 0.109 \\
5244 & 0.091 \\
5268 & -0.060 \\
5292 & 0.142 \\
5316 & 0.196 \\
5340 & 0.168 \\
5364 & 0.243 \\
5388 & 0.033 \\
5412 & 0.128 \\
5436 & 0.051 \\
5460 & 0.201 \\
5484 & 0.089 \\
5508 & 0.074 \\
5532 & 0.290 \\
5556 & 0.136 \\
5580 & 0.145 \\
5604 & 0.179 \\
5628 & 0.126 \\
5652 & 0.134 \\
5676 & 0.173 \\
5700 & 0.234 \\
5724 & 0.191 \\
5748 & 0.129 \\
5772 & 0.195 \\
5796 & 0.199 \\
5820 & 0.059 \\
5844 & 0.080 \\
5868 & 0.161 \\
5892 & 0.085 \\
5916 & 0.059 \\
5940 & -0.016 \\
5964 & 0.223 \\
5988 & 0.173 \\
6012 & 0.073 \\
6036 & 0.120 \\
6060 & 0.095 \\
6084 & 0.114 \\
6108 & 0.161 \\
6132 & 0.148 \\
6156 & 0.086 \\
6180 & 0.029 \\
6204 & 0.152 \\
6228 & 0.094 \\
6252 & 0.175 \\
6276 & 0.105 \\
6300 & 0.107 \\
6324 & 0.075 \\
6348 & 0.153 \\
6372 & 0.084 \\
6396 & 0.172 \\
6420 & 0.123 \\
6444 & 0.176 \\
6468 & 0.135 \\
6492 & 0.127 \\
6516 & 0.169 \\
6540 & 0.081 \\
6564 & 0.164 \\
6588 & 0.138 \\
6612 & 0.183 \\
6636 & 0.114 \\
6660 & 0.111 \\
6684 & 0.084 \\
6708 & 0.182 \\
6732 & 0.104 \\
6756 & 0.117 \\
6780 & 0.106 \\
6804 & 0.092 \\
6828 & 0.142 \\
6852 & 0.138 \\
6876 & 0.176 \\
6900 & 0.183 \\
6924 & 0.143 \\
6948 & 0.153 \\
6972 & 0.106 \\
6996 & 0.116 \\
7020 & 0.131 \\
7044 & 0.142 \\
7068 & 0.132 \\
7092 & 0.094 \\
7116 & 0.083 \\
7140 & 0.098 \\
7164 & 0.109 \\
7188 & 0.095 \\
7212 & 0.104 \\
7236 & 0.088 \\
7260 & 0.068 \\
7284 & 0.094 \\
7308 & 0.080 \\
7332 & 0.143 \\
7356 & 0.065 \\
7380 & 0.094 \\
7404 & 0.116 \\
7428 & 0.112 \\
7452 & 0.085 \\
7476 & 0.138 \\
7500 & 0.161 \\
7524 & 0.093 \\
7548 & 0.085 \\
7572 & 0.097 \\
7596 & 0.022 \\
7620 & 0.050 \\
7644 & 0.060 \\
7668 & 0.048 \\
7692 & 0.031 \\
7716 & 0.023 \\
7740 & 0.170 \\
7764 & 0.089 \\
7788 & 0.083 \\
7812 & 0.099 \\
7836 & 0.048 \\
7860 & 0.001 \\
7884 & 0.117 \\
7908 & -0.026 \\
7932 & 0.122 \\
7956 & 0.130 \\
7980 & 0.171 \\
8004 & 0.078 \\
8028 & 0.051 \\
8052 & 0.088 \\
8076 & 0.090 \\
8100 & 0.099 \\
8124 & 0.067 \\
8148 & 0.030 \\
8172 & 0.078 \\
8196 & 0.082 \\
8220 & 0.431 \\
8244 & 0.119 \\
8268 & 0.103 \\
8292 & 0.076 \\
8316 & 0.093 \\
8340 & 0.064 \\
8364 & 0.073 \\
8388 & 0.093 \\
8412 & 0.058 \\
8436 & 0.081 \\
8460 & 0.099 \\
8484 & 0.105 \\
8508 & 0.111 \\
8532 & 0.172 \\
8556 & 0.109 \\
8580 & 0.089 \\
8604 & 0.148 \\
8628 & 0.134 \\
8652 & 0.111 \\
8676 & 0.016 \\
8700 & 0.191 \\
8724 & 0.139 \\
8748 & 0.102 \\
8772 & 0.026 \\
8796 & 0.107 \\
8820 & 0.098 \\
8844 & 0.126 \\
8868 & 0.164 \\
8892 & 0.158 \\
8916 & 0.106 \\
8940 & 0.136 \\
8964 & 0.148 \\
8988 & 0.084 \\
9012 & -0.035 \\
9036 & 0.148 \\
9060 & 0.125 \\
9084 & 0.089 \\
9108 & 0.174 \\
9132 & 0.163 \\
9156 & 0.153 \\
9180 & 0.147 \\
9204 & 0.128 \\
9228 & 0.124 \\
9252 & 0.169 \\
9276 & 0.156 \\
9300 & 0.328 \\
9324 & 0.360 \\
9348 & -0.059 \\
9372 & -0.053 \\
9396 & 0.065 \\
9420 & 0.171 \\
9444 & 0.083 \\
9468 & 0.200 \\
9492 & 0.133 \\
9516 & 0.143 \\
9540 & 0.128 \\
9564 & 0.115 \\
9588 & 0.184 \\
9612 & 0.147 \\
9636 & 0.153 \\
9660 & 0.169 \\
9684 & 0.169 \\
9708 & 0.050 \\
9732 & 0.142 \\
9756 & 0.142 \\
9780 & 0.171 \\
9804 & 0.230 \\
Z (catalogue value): 1.204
